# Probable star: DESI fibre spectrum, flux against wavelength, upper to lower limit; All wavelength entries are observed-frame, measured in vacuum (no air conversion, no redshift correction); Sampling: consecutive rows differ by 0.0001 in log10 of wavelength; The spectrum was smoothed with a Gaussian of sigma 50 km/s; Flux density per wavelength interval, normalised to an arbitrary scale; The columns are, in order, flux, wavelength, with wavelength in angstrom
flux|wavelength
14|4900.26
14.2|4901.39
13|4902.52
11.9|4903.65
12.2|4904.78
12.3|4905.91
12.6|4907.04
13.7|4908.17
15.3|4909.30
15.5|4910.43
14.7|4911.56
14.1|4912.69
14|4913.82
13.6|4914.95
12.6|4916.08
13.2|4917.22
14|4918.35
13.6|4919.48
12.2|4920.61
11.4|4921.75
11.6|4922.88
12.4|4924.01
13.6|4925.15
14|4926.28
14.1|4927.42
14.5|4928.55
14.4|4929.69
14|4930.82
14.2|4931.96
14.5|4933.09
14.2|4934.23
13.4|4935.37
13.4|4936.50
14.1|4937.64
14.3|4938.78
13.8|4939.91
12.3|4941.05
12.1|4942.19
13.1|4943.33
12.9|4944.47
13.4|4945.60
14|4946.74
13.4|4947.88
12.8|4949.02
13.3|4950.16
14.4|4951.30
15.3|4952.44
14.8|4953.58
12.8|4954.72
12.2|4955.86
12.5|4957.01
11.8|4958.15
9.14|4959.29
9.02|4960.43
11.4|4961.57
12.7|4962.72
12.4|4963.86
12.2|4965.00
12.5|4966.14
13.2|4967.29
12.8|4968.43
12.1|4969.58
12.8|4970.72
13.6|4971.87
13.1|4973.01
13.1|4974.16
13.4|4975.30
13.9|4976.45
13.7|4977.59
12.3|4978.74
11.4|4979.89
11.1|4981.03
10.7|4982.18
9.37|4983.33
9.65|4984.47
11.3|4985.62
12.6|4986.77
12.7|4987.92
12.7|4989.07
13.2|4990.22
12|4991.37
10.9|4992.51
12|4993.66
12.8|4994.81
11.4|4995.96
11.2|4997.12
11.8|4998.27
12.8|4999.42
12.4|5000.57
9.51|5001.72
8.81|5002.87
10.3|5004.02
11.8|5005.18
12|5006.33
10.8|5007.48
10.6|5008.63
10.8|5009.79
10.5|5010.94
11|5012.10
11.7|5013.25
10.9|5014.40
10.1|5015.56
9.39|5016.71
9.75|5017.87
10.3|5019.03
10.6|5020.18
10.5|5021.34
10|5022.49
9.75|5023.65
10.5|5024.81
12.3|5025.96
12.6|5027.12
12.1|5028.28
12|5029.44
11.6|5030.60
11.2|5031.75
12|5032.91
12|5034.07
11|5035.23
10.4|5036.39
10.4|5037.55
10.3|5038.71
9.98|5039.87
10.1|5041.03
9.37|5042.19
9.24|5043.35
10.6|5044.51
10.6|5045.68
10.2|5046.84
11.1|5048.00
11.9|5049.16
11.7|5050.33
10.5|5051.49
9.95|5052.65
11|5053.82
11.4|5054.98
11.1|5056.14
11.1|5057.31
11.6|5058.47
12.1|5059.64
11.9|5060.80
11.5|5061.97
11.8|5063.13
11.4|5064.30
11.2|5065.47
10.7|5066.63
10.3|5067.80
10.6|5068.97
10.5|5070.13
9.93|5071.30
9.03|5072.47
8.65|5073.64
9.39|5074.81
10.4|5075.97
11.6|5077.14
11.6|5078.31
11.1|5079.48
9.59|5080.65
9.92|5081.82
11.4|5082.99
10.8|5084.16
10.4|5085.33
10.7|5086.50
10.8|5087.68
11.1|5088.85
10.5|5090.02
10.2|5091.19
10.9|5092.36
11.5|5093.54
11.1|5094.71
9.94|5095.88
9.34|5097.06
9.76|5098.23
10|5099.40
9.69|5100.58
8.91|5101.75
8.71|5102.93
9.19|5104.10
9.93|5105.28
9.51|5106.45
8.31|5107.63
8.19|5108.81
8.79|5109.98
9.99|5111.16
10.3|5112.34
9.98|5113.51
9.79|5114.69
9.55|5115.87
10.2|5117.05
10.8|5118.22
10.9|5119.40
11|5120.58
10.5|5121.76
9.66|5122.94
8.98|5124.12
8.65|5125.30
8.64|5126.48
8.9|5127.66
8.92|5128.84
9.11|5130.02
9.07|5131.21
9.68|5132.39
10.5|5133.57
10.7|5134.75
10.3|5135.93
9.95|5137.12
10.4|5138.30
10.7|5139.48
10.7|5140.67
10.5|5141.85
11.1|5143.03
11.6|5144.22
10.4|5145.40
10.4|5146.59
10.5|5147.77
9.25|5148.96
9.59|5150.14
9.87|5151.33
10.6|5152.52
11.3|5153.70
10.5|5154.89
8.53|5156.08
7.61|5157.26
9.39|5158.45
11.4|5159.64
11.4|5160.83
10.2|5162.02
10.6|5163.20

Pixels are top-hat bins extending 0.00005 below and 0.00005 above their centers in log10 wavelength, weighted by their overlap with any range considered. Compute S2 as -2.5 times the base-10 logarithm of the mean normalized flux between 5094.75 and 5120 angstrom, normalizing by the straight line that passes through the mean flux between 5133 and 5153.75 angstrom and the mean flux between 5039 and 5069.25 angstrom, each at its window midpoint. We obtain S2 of 0.10 mag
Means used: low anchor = 10.9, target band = 9.64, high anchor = 10.4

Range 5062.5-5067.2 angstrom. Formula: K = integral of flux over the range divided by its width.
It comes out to 11.3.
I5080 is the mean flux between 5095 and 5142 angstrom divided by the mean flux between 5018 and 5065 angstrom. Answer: 0.9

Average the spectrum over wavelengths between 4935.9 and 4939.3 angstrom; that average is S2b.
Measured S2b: 13.9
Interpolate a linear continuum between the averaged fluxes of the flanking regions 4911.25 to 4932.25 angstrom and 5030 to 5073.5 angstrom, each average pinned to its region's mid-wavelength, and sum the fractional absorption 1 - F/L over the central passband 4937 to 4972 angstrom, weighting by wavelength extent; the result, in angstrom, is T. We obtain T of -0.01 angstrom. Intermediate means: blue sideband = 13.5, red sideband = 10.8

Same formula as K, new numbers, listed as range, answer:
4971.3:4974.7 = 13.3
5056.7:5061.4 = 11.7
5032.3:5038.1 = 11.2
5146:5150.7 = 9.95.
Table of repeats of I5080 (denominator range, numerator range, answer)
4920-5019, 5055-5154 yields 0.83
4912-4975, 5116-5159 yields 0.76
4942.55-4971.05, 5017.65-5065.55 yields 0.87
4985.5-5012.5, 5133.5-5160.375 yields 0.89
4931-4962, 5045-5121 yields 0.80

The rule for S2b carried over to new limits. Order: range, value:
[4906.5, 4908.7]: 13.1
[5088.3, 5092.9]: 10.7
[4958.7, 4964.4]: 10.9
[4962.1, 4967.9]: 12.6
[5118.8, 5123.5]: 10.5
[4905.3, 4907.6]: 12.4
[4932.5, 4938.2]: 13.9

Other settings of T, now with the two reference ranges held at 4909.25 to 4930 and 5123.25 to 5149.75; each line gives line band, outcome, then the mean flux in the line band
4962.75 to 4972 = 0.1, 12.7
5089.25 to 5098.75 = 0.2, 10.4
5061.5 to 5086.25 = 1.0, 10.6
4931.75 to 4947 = -0.3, 13.5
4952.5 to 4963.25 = 0.8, 12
